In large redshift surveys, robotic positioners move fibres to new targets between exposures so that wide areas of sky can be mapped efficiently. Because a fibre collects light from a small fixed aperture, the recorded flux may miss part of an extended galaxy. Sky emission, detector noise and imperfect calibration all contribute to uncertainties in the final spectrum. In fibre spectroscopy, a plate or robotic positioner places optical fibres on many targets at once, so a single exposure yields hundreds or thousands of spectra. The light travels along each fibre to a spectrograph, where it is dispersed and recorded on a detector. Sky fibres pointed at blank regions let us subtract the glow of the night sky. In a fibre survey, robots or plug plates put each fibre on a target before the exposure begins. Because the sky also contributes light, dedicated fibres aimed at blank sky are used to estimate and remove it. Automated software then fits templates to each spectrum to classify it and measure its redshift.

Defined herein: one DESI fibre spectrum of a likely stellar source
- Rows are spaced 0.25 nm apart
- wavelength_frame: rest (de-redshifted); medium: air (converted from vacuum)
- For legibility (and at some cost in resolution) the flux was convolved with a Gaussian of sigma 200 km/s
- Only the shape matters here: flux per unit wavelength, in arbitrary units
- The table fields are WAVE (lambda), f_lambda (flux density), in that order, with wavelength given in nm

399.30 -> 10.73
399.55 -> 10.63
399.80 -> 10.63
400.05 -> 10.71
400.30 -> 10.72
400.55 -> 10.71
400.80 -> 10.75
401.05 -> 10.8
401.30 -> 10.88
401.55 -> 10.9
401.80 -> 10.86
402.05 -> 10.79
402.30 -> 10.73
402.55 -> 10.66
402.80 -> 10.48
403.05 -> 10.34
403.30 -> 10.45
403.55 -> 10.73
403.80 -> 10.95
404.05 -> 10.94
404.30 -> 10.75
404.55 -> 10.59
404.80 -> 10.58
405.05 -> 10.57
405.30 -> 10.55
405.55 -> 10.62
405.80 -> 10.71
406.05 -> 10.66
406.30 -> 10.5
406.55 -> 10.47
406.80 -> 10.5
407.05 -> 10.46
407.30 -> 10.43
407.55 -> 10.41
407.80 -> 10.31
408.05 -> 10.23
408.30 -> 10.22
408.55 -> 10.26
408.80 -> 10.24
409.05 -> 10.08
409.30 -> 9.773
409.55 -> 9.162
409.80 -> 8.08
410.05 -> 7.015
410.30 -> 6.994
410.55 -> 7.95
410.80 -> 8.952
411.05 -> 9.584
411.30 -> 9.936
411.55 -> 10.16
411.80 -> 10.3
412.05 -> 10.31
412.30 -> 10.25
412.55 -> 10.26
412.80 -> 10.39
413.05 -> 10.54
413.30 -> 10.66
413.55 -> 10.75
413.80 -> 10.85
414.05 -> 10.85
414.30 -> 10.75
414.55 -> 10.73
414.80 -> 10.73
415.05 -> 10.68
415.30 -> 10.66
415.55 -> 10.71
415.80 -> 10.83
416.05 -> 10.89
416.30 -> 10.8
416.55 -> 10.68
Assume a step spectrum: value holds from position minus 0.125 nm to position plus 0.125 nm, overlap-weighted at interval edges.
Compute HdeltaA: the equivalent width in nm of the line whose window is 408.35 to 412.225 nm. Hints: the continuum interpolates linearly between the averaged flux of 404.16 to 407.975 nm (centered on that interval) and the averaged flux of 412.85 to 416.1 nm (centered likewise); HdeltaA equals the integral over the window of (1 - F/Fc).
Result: 0.49 nm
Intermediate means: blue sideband 10.5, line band 9.28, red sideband 10.7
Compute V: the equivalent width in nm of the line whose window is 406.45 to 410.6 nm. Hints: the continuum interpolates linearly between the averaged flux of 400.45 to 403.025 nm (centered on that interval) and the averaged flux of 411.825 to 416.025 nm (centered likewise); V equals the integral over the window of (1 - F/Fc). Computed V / 0.42 nm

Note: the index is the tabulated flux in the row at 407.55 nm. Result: 10.41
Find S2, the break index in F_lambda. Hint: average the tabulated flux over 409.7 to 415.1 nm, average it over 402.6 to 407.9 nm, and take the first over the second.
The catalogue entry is 0.93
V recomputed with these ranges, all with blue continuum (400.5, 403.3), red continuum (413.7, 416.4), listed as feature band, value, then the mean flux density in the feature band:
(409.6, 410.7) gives 0.316 nm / 7.66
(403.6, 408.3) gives 0.072 nm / 10.6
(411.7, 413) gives 0.053 nm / 10.3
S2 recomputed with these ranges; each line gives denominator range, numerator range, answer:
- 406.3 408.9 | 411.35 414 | 1.01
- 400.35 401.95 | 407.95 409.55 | 0.93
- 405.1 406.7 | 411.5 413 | 0.97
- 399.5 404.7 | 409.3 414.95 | 0.91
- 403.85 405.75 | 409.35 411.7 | 0.82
